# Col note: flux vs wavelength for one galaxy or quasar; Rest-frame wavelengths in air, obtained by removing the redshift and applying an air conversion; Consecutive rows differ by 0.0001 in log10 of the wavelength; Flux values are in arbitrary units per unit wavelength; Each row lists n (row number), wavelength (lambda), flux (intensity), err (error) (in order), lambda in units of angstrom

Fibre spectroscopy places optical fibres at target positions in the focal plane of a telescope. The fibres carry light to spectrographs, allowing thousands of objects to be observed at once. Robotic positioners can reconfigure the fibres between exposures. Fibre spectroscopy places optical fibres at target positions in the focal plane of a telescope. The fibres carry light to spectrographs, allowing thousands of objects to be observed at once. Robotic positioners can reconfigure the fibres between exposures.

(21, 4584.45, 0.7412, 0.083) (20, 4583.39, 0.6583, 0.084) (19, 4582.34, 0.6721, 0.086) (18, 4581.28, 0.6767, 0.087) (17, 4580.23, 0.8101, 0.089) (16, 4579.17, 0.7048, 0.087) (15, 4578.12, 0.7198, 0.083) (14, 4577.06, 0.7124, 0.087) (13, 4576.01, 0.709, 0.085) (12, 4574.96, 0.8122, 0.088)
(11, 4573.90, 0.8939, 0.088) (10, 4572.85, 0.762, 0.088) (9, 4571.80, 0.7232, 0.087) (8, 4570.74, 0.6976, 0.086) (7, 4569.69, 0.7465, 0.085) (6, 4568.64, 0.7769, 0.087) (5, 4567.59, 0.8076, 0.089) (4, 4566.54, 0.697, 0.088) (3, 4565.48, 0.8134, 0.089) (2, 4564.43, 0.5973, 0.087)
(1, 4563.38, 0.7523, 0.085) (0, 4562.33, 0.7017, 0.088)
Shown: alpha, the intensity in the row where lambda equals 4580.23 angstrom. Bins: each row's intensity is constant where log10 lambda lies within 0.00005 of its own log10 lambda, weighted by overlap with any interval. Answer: 0.8101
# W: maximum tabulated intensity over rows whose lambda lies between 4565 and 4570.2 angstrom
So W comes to 0.8134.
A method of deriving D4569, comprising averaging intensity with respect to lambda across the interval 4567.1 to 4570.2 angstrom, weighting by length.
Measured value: 0.778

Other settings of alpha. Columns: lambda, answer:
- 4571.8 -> 0.7232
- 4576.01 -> 0.709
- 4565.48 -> 0.8134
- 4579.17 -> 0.7048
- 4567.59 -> 0.8076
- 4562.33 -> 0.7017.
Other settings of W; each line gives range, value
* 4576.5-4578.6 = 0.7198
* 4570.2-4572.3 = 0.7232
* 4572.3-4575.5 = 0.8939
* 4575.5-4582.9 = 0.8101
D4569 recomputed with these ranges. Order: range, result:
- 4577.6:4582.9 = 0.717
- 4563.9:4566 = 0.706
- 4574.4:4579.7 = 0.732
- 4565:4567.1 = 0.752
